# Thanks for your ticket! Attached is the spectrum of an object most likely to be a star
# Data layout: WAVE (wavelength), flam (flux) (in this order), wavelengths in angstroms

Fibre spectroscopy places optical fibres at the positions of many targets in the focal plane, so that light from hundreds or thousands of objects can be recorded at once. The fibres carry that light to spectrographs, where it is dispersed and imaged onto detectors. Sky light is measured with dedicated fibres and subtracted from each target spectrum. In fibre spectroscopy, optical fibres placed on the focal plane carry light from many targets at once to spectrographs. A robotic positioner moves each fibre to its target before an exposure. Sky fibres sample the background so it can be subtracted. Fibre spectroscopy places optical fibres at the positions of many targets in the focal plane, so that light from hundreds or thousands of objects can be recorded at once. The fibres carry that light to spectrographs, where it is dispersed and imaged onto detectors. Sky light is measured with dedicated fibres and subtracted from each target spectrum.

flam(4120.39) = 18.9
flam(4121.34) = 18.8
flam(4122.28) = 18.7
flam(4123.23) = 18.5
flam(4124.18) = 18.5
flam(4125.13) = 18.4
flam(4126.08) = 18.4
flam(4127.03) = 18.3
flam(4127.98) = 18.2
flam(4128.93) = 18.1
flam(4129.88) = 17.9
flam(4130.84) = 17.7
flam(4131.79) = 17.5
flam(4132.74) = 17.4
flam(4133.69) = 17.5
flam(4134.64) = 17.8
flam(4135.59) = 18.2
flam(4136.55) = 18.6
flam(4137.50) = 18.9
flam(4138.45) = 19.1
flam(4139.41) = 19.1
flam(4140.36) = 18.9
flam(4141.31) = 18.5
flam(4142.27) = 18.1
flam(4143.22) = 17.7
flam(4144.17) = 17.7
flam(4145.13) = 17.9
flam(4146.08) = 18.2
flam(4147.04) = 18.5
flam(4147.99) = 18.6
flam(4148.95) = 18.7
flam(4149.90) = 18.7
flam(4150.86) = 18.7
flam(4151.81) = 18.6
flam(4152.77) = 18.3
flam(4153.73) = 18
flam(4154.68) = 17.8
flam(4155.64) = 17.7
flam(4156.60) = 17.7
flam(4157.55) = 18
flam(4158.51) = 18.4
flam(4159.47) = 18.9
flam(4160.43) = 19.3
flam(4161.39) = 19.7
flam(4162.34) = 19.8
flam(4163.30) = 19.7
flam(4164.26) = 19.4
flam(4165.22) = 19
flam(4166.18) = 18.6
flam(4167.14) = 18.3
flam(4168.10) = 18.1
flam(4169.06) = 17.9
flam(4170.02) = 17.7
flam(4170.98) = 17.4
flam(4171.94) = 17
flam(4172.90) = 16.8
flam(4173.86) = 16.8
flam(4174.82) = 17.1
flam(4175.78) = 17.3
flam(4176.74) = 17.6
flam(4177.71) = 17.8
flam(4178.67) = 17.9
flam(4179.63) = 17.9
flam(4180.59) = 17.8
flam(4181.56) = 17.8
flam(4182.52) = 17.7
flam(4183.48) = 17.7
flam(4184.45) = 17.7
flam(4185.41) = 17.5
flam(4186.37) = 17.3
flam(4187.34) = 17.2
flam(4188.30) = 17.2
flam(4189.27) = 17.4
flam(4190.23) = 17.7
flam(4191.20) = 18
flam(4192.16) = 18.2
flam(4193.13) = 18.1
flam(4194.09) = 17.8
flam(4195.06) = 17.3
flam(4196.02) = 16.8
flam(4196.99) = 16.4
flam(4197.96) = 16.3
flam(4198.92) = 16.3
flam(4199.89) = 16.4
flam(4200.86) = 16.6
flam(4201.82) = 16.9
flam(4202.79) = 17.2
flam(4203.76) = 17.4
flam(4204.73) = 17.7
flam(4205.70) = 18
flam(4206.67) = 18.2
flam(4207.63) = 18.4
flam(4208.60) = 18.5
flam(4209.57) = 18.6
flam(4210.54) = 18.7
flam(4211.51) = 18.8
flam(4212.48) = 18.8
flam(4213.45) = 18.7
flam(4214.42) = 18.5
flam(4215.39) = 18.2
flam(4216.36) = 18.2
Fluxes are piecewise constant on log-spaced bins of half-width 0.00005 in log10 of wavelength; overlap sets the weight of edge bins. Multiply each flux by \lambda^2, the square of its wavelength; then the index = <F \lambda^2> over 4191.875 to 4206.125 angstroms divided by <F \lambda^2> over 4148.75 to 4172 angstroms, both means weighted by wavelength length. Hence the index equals 0.94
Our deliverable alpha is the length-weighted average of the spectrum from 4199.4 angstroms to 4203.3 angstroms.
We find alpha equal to 16.8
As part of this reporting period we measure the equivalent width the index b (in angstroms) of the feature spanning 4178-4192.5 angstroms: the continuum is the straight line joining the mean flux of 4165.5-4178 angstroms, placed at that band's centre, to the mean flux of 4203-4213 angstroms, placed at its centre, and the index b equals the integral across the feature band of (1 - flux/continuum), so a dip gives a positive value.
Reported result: 0.1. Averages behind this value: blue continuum 17.6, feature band 17.7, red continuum 18.3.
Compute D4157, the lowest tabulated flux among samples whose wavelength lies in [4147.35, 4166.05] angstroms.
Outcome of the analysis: 17.7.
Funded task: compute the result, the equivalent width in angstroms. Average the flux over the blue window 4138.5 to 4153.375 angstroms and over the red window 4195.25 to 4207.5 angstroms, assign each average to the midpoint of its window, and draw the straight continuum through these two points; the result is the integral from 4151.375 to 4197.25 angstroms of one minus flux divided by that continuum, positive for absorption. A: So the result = -0.49 angstroms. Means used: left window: 18.4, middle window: 17.9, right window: 17.1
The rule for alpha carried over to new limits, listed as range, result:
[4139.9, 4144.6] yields 18.2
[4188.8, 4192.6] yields 17.8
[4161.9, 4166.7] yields 19.3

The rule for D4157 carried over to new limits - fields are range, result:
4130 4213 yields 16.3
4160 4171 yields 17.4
